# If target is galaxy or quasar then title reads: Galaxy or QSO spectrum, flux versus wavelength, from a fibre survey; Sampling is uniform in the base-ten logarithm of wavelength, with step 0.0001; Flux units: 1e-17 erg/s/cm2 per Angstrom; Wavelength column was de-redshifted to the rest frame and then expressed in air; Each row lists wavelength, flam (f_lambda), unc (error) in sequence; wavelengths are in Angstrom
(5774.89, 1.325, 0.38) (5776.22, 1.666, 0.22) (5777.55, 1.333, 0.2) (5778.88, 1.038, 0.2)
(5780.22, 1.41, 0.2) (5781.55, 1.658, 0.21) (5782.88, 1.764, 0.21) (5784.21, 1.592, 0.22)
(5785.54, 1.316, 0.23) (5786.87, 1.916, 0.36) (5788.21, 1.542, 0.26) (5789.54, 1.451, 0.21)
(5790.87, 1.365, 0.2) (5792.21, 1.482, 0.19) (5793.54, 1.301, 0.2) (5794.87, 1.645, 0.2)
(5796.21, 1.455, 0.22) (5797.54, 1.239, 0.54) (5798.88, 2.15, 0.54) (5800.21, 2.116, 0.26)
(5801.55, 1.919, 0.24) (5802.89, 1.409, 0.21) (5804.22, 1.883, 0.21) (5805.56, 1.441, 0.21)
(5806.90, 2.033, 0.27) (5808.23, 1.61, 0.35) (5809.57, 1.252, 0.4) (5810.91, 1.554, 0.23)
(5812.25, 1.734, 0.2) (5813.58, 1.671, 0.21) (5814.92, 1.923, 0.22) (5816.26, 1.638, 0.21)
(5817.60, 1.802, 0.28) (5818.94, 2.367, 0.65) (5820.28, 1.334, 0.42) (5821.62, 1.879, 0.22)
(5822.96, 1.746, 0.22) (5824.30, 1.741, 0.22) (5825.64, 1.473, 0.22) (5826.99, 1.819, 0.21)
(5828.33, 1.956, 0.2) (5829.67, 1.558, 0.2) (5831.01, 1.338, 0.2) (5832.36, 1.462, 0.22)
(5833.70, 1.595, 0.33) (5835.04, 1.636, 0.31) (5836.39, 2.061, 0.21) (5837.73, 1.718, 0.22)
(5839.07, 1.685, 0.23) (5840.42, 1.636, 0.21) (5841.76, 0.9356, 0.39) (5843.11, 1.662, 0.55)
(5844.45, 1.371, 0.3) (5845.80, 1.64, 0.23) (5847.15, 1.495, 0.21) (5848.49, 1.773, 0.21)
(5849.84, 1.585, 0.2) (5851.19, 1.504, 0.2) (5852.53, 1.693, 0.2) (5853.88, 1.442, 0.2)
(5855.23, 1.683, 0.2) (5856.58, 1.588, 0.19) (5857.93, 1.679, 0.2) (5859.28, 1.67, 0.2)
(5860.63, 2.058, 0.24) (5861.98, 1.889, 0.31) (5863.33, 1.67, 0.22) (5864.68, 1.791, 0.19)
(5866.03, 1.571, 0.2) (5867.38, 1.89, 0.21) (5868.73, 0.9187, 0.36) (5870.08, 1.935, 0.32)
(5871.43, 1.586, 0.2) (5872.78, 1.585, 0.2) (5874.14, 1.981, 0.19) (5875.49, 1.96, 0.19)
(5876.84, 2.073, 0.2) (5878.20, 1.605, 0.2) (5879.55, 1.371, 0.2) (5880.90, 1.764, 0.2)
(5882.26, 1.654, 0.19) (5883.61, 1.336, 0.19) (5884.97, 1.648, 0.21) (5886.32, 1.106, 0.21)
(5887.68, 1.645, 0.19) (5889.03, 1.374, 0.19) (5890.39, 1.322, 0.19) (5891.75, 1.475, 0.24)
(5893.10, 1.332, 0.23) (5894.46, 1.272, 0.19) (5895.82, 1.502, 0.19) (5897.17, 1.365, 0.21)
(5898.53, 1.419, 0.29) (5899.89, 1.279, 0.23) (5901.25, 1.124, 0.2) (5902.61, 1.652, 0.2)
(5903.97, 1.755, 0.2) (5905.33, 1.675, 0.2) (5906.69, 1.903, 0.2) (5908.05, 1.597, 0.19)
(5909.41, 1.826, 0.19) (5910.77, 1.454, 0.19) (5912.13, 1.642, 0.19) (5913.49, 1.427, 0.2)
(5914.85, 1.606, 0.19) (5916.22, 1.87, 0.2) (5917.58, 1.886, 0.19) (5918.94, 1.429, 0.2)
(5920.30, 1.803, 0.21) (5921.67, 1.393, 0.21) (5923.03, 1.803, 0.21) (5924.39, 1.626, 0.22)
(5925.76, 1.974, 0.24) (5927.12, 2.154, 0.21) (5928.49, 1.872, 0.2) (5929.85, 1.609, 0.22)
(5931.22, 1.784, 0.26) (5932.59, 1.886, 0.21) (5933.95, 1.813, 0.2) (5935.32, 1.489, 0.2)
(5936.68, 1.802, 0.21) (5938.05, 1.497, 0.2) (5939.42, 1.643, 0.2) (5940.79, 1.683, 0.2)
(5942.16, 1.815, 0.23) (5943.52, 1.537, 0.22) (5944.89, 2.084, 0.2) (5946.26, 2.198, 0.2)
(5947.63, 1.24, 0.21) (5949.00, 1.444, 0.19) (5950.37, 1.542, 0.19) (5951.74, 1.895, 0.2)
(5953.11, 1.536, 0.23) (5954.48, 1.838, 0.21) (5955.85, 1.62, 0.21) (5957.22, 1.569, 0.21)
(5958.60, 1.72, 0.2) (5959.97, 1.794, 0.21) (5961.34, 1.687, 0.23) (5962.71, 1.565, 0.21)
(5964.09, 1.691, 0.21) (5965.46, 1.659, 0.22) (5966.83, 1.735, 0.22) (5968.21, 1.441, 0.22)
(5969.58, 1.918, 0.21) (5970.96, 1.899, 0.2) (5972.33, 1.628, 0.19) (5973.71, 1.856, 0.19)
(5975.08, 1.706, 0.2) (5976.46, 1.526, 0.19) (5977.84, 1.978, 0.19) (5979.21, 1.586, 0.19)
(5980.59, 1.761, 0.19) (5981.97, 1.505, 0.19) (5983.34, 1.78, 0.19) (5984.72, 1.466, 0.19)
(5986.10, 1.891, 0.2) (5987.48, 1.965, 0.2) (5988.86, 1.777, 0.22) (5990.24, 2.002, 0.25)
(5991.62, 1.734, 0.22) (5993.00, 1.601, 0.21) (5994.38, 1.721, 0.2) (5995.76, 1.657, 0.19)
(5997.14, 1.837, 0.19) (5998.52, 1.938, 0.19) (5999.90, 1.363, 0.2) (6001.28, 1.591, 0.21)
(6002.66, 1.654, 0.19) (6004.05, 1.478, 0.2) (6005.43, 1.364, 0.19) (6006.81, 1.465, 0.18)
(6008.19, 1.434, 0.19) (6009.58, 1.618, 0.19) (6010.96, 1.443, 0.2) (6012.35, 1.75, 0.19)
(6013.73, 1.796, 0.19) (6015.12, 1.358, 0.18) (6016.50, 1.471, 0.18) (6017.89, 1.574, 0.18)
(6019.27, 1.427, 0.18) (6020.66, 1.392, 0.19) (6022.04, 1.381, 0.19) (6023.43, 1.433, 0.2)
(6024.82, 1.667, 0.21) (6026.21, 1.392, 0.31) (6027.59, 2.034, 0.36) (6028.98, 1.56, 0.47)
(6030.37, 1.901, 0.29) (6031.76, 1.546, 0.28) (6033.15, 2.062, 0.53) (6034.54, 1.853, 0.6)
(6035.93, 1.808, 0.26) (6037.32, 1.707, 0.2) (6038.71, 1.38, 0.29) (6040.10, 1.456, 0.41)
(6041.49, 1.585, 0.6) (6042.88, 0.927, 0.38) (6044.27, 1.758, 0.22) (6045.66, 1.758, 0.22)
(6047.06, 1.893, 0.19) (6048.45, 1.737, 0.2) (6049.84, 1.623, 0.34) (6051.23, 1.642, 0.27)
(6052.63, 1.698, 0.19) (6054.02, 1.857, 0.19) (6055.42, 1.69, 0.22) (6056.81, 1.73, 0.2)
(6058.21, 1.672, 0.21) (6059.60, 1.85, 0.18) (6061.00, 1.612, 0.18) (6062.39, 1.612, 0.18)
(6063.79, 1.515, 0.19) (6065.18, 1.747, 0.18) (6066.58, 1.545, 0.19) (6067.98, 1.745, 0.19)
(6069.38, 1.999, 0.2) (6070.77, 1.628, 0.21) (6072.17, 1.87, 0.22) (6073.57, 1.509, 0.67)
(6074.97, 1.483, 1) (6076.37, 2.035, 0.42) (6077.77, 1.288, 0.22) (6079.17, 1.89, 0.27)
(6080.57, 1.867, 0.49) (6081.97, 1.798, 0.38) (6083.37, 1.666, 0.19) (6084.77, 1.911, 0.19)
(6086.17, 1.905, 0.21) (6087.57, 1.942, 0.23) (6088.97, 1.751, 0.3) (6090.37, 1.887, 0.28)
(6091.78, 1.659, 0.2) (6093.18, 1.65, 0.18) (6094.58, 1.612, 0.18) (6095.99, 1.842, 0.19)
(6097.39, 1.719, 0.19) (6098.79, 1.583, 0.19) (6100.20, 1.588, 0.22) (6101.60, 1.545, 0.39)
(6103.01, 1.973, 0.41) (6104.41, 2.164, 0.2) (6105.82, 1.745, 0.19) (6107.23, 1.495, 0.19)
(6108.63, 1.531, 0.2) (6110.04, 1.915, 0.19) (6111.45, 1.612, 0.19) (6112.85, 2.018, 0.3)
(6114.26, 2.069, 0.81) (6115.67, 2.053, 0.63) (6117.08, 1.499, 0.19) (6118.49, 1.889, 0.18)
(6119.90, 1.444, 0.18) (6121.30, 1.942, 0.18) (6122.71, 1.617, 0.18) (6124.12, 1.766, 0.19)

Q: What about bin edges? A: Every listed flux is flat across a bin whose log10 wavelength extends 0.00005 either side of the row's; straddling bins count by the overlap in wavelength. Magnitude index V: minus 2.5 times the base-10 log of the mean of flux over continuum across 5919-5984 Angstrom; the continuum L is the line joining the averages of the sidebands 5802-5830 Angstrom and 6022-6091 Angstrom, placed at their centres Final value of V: -0.01 mag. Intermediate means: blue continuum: 1.71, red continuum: 1.7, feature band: 1.71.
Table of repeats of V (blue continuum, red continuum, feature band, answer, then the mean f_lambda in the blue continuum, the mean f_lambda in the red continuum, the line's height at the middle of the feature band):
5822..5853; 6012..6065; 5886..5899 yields 0.17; 1.61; 1.64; 1.62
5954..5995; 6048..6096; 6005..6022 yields 0.15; 1.72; 1.73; 1.72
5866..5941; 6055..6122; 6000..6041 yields 0.08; 1.62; 1.74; 1.7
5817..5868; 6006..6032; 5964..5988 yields -0.09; 1.67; 1.56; 1.59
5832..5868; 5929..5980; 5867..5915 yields 0.08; 1.65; 1.7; 1.67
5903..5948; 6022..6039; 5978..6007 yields 0.01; 1.72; 1.69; 1.7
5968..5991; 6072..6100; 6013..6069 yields 0.07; 1.75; 1.74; 1.74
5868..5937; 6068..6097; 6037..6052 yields 0.09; 1.61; 1.76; 1.73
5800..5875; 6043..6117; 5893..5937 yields 0.03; 1.67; 1.74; 1.69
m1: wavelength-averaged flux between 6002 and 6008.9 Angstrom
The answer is 1.48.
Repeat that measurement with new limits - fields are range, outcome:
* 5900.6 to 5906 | 1.55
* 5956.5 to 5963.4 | 1.67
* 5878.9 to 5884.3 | 1.53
